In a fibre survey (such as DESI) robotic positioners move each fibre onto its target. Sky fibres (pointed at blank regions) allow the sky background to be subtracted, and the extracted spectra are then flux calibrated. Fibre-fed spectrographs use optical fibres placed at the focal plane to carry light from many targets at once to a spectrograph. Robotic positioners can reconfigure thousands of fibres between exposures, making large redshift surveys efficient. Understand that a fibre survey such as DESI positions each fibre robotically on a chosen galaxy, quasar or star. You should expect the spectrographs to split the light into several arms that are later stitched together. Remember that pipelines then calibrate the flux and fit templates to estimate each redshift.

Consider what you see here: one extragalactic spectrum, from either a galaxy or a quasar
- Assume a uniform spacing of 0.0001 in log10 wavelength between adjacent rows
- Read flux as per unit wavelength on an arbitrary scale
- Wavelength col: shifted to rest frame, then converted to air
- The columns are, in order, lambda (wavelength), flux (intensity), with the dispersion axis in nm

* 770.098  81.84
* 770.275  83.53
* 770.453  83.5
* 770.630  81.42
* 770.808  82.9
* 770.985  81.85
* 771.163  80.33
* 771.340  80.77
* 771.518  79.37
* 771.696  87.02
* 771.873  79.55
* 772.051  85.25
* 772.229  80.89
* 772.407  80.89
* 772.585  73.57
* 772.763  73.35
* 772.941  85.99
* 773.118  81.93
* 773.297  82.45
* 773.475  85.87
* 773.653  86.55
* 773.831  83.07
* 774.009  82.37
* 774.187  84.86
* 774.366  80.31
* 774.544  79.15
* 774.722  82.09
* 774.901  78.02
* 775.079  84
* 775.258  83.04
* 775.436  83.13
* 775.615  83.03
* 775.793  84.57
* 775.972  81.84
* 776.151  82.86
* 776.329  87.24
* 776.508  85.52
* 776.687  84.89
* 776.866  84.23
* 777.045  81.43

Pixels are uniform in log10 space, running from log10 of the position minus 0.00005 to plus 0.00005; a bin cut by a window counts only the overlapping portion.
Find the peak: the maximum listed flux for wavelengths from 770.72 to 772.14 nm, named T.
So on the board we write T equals 87.02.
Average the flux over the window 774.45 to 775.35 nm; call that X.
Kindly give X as 81.3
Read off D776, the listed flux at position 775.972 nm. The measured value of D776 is 81.84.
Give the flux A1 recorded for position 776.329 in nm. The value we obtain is 87.24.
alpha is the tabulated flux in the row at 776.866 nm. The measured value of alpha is 84.23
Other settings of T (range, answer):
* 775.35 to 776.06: 84.57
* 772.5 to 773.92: 86.55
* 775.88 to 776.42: 87.24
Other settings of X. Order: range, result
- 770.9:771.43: 80.9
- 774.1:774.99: 80.8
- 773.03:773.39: 82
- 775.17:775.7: 83.1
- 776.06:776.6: 85.2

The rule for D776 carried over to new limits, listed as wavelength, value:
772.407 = 80.89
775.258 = 83.04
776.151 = 82.86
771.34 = 80.77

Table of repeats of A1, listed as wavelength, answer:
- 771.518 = 79.37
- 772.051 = 85.25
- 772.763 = 73.35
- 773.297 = 82.45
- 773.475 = 85.87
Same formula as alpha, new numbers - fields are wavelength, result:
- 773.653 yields 86.55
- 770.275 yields 83.53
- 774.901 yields 78.02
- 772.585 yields 73.57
